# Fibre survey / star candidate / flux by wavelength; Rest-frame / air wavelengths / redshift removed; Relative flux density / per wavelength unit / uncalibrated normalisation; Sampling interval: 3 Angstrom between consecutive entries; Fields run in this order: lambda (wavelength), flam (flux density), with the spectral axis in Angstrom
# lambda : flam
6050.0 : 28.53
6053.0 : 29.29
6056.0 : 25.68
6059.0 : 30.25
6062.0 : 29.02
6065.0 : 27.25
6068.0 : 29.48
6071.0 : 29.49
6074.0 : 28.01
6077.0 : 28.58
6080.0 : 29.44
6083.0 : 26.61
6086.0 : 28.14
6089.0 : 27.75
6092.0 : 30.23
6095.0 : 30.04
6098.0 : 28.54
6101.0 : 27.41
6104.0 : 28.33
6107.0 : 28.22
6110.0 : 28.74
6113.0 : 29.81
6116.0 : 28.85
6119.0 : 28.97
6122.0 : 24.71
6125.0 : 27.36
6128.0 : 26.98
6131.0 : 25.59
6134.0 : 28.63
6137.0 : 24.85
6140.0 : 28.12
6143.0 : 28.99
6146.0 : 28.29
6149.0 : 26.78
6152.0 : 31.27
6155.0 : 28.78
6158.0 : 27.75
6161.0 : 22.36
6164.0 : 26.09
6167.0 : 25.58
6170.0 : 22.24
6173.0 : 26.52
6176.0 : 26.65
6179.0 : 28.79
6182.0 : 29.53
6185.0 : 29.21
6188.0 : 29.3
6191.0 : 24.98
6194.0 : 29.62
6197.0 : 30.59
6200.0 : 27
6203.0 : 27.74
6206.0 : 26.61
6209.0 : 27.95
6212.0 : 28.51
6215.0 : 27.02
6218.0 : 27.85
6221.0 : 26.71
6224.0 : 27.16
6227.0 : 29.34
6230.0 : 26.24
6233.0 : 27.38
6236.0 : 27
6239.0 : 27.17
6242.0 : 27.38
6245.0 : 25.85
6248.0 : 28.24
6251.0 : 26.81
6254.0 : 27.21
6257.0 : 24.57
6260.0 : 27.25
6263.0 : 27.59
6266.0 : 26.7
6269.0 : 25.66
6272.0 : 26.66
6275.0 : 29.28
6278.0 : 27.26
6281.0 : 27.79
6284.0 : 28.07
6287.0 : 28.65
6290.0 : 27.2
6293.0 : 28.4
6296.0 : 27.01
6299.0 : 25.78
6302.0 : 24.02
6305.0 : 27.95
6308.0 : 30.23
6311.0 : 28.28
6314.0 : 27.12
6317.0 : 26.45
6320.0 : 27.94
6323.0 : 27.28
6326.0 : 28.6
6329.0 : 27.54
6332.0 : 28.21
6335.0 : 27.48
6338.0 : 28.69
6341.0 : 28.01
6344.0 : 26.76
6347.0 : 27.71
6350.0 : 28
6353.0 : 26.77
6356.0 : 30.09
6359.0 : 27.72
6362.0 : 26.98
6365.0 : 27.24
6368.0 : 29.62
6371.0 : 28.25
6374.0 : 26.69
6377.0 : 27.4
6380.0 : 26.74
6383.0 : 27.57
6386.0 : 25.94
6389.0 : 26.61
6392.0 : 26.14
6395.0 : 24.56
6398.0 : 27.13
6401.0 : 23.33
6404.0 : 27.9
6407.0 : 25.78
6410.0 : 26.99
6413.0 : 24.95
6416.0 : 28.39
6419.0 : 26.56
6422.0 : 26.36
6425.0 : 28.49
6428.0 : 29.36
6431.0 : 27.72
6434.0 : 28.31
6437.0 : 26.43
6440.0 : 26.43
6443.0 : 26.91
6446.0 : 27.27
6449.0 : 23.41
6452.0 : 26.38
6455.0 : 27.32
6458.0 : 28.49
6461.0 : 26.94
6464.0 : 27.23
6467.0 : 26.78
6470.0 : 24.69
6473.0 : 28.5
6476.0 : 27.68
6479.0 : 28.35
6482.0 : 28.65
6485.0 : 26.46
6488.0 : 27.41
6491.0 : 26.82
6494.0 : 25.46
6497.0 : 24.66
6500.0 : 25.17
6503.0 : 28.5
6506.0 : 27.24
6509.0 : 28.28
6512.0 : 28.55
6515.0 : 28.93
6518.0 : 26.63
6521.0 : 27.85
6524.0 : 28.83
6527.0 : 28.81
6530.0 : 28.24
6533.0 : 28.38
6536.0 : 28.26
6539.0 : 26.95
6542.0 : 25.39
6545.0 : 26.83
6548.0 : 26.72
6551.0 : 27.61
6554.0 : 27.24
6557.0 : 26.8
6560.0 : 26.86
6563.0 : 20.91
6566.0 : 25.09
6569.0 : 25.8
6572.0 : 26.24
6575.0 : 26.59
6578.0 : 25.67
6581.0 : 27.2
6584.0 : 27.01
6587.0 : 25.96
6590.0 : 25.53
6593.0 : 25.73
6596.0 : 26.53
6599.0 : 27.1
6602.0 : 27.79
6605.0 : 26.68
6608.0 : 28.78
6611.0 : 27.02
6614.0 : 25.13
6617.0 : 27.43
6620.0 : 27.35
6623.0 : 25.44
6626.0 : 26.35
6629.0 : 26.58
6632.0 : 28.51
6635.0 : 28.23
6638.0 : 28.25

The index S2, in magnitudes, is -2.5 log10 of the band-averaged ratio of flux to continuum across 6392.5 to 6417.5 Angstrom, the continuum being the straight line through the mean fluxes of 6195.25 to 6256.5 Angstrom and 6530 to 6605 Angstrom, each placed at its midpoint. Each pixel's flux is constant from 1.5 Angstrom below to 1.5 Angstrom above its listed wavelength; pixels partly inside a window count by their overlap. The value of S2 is 0.03 mag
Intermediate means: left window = 27.4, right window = 26.5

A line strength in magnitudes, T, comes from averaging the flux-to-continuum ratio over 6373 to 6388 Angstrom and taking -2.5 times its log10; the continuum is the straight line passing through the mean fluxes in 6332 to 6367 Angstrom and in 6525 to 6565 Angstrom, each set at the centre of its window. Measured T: 0.032 mag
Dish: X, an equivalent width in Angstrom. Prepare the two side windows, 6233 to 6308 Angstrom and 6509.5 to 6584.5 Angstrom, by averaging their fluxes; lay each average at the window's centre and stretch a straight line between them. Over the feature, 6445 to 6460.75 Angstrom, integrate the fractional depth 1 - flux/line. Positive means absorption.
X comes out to 0.3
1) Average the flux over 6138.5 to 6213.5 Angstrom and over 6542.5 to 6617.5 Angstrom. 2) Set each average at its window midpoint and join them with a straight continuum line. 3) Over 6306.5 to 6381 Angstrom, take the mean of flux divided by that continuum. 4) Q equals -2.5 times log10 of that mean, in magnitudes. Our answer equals -0.03 mag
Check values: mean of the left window 27.6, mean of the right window 26.4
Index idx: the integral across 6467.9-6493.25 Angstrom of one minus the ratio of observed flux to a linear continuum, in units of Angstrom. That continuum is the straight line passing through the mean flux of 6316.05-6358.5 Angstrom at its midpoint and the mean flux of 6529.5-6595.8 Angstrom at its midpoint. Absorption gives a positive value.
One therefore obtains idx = -0.3 Angstrom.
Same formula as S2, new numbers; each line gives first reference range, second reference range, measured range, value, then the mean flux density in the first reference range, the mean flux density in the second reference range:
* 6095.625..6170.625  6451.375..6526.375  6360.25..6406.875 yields 0.02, 27.4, 27.3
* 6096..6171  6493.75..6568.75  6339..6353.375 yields -0.02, 27.4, 27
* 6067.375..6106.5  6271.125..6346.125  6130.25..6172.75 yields 0.06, 28.6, 27.6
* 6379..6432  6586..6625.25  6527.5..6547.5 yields -0.03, 26.7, 26.7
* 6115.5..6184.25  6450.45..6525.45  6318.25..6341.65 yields -0.03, 27.1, 27.3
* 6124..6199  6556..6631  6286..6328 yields -0.02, 27.4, 26.3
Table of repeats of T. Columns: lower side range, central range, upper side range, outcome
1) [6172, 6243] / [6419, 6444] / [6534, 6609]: -0.02 mag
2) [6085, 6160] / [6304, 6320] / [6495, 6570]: -0.02 mag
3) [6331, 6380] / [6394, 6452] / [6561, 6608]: 0.03 mag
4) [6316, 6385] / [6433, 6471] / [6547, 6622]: 0.02 mag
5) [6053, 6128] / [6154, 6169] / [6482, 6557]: 0.09 mag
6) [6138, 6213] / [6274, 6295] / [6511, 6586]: -0.03 mag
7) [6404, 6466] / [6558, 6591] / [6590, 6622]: 0.05 mag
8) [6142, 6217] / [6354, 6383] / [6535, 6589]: -0.04 mag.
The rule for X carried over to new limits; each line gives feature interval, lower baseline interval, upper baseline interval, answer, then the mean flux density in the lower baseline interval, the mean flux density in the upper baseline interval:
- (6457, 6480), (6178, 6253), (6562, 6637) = -0.32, 27.7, 26.5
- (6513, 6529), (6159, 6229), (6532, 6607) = -1.01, 27.3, 26.4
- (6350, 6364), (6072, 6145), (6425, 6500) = -0.30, 28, 27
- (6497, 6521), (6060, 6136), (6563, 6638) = -0.51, 28.2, 26.6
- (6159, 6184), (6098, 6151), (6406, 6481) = 1.42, 27.7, 27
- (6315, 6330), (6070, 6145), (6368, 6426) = -0.28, 28.1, 26.7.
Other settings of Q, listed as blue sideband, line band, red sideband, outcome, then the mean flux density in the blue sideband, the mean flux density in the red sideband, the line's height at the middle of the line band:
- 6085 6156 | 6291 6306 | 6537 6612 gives 0.03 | 28.1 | 26.4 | 27.5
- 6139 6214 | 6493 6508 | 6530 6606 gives 0.01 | 27.6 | 26.5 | 26.7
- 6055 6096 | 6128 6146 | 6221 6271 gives 0.03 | 28.6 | 27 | 28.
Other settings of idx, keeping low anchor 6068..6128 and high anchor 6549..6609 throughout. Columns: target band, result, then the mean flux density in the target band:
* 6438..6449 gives 0.2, 26.4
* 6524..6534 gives -0.7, 28.5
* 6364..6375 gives -0.3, 28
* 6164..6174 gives 1.1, 24.9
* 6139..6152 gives -0.1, 28.4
